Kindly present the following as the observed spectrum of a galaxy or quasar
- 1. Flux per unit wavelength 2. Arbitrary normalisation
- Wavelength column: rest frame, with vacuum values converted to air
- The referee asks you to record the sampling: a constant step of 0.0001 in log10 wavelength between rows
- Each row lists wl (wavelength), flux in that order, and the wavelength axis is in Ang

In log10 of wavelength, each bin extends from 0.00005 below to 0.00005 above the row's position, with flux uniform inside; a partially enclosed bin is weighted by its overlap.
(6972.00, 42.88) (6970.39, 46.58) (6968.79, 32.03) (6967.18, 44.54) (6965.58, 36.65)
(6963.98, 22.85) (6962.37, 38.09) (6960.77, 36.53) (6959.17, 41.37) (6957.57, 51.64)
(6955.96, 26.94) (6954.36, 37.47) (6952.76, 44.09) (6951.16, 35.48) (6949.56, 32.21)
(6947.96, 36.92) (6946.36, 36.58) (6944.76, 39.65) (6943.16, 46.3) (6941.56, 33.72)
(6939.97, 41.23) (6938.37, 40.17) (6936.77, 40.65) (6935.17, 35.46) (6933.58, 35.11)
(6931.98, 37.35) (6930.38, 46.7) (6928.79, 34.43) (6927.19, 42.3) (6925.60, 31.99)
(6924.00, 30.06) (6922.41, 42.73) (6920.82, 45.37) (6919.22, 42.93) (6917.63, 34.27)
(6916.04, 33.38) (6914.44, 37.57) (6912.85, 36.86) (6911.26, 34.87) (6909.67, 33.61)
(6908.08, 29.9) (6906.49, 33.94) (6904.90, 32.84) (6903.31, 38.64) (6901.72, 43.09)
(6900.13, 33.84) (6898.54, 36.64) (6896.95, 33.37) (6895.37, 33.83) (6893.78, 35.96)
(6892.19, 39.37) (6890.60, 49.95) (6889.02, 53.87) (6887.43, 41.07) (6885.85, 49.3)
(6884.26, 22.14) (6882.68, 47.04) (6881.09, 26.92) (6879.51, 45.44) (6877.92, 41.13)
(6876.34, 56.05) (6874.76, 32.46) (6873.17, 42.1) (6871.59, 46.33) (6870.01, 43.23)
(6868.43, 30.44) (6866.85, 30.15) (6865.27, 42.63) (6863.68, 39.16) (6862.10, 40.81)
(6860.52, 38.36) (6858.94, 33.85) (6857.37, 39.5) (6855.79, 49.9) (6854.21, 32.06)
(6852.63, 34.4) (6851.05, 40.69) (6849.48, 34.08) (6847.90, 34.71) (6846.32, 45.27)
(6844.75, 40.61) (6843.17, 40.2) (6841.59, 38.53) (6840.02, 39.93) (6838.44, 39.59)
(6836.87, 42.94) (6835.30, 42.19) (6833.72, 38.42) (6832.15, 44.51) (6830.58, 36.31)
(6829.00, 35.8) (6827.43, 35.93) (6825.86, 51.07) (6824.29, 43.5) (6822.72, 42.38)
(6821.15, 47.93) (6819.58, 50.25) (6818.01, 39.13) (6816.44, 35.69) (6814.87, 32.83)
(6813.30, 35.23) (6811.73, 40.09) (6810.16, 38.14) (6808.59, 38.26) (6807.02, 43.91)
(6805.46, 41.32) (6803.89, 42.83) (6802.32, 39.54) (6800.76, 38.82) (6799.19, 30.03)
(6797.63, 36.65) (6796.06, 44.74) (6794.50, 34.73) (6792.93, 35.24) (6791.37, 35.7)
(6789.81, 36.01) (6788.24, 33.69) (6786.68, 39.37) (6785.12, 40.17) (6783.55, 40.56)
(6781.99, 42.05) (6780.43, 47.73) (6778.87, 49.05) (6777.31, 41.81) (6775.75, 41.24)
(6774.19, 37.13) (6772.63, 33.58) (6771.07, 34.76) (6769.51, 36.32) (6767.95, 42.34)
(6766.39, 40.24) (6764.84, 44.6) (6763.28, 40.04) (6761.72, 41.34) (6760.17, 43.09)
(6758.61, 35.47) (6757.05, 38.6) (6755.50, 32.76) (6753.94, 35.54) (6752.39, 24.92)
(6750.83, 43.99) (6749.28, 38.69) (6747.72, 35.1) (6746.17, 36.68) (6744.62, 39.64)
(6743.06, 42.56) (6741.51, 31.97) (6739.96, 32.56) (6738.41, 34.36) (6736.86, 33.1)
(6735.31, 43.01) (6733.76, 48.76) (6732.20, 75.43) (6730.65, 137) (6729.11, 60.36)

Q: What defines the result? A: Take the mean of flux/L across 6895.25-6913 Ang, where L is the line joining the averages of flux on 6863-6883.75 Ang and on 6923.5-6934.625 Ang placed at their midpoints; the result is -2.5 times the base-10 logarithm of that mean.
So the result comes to 0.095 mag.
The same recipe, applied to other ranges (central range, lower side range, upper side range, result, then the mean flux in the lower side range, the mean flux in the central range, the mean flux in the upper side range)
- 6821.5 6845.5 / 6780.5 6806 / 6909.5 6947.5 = -0.071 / 38.4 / 40.9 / 38.1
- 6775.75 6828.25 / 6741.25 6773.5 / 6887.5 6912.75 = -0.067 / 37.8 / 40.2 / 37.7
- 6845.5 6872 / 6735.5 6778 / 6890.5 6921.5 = -0.043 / 37.6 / 38.5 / 36.7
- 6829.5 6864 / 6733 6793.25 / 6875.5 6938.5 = -0.023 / 38.6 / 39.3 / 38.5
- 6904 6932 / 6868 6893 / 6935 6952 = 0.082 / 41.8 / 36.7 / 38.1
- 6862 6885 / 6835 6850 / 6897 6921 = -0.026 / 39.8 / 39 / 36.2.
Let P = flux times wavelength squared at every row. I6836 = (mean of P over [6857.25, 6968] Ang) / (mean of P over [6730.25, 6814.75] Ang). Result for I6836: 0.98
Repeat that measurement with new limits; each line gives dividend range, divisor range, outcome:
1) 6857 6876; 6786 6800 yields 1.09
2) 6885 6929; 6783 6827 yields 0.99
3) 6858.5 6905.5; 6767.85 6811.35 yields 1.04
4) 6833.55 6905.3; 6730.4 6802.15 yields 1.00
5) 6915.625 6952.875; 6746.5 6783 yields 1.03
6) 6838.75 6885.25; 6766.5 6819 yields 1.02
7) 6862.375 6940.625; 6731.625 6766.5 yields 1.02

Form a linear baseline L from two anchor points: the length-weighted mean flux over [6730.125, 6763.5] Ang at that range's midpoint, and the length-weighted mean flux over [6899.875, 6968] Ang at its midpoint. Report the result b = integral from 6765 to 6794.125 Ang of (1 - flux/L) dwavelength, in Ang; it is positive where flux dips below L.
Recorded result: 1.98 Ang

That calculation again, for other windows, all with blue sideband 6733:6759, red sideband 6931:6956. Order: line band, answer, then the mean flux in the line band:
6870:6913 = -1.62 Ang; 39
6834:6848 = -1.23 Ang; 40.6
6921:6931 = -0.15 Ang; 38.4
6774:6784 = -1.65 Ang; 43.2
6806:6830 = -2.17 Ang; 40.6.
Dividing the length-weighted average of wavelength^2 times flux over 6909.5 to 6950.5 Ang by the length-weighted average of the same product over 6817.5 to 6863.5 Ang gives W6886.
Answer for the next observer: 0.96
